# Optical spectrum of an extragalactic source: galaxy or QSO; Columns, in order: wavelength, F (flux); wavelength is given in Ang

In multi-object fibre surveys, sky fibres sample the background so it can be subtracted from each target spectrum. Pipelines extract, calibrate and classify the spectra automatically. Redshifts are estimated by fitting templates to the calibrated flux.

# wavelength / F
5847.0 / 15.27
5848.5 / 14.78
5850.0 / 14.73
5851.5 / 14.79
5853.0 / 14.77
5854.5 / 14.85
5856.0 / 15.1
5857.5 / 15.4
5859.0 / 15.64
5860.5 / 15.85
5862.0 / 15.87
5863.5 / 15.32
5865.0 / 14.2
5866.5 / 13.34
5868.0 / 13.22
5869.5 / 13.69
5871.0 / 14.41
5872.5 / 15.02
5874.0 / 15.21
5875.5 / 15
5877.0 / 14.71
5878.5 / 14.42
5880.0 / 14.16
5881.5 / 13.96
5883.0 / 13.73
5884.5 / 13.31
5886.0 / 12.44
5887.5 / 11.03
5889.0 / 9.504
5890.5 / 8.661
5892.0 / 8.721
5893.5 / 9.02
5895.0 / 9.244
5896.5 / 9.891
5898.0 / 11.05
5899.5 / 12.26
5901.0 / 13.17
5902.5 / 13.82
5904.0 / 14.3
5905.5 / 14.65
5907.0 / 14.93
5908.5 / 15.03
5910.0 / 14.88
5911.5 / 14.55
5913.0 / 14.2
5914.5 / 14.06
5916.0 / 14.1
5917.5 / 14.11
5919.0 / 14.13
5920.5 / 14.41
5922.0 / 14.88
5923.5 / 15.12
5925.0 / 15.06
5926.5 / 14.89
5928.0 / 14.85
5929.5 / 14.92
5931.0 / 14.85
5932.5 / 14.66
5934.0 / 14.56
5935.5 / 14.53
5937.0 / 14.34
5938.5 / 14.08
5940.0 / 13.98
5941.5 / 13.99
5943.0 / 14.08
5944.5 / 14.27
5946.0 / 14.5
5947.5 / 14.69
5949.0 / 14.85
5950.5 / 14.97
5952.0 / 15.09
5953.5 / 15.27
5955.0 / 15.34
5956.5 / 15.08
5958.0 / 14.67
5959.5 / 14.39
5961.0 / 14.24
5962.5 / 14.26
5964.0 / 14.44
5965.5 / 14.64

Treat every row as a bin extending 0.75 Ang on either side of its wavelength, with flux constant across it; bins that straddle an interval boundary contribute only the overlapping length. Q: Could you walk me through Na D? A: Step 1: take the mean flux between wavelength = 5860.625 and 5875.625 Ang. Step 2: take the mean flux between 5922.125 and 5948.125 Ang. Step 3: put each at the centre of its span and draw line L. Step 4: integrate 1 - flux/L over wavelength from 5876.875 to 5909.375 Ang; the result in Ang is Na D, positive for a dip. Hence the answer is 4.98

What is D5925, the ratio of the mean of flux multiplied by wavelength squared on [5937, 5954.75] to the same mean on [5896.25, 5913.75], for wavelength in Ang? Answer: 1.1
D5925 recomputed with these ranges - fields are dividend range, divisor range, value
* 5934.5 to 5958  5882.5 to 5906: 1.29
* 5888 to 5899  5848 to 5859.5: 0.64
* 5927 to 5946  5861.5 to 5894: 1.12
